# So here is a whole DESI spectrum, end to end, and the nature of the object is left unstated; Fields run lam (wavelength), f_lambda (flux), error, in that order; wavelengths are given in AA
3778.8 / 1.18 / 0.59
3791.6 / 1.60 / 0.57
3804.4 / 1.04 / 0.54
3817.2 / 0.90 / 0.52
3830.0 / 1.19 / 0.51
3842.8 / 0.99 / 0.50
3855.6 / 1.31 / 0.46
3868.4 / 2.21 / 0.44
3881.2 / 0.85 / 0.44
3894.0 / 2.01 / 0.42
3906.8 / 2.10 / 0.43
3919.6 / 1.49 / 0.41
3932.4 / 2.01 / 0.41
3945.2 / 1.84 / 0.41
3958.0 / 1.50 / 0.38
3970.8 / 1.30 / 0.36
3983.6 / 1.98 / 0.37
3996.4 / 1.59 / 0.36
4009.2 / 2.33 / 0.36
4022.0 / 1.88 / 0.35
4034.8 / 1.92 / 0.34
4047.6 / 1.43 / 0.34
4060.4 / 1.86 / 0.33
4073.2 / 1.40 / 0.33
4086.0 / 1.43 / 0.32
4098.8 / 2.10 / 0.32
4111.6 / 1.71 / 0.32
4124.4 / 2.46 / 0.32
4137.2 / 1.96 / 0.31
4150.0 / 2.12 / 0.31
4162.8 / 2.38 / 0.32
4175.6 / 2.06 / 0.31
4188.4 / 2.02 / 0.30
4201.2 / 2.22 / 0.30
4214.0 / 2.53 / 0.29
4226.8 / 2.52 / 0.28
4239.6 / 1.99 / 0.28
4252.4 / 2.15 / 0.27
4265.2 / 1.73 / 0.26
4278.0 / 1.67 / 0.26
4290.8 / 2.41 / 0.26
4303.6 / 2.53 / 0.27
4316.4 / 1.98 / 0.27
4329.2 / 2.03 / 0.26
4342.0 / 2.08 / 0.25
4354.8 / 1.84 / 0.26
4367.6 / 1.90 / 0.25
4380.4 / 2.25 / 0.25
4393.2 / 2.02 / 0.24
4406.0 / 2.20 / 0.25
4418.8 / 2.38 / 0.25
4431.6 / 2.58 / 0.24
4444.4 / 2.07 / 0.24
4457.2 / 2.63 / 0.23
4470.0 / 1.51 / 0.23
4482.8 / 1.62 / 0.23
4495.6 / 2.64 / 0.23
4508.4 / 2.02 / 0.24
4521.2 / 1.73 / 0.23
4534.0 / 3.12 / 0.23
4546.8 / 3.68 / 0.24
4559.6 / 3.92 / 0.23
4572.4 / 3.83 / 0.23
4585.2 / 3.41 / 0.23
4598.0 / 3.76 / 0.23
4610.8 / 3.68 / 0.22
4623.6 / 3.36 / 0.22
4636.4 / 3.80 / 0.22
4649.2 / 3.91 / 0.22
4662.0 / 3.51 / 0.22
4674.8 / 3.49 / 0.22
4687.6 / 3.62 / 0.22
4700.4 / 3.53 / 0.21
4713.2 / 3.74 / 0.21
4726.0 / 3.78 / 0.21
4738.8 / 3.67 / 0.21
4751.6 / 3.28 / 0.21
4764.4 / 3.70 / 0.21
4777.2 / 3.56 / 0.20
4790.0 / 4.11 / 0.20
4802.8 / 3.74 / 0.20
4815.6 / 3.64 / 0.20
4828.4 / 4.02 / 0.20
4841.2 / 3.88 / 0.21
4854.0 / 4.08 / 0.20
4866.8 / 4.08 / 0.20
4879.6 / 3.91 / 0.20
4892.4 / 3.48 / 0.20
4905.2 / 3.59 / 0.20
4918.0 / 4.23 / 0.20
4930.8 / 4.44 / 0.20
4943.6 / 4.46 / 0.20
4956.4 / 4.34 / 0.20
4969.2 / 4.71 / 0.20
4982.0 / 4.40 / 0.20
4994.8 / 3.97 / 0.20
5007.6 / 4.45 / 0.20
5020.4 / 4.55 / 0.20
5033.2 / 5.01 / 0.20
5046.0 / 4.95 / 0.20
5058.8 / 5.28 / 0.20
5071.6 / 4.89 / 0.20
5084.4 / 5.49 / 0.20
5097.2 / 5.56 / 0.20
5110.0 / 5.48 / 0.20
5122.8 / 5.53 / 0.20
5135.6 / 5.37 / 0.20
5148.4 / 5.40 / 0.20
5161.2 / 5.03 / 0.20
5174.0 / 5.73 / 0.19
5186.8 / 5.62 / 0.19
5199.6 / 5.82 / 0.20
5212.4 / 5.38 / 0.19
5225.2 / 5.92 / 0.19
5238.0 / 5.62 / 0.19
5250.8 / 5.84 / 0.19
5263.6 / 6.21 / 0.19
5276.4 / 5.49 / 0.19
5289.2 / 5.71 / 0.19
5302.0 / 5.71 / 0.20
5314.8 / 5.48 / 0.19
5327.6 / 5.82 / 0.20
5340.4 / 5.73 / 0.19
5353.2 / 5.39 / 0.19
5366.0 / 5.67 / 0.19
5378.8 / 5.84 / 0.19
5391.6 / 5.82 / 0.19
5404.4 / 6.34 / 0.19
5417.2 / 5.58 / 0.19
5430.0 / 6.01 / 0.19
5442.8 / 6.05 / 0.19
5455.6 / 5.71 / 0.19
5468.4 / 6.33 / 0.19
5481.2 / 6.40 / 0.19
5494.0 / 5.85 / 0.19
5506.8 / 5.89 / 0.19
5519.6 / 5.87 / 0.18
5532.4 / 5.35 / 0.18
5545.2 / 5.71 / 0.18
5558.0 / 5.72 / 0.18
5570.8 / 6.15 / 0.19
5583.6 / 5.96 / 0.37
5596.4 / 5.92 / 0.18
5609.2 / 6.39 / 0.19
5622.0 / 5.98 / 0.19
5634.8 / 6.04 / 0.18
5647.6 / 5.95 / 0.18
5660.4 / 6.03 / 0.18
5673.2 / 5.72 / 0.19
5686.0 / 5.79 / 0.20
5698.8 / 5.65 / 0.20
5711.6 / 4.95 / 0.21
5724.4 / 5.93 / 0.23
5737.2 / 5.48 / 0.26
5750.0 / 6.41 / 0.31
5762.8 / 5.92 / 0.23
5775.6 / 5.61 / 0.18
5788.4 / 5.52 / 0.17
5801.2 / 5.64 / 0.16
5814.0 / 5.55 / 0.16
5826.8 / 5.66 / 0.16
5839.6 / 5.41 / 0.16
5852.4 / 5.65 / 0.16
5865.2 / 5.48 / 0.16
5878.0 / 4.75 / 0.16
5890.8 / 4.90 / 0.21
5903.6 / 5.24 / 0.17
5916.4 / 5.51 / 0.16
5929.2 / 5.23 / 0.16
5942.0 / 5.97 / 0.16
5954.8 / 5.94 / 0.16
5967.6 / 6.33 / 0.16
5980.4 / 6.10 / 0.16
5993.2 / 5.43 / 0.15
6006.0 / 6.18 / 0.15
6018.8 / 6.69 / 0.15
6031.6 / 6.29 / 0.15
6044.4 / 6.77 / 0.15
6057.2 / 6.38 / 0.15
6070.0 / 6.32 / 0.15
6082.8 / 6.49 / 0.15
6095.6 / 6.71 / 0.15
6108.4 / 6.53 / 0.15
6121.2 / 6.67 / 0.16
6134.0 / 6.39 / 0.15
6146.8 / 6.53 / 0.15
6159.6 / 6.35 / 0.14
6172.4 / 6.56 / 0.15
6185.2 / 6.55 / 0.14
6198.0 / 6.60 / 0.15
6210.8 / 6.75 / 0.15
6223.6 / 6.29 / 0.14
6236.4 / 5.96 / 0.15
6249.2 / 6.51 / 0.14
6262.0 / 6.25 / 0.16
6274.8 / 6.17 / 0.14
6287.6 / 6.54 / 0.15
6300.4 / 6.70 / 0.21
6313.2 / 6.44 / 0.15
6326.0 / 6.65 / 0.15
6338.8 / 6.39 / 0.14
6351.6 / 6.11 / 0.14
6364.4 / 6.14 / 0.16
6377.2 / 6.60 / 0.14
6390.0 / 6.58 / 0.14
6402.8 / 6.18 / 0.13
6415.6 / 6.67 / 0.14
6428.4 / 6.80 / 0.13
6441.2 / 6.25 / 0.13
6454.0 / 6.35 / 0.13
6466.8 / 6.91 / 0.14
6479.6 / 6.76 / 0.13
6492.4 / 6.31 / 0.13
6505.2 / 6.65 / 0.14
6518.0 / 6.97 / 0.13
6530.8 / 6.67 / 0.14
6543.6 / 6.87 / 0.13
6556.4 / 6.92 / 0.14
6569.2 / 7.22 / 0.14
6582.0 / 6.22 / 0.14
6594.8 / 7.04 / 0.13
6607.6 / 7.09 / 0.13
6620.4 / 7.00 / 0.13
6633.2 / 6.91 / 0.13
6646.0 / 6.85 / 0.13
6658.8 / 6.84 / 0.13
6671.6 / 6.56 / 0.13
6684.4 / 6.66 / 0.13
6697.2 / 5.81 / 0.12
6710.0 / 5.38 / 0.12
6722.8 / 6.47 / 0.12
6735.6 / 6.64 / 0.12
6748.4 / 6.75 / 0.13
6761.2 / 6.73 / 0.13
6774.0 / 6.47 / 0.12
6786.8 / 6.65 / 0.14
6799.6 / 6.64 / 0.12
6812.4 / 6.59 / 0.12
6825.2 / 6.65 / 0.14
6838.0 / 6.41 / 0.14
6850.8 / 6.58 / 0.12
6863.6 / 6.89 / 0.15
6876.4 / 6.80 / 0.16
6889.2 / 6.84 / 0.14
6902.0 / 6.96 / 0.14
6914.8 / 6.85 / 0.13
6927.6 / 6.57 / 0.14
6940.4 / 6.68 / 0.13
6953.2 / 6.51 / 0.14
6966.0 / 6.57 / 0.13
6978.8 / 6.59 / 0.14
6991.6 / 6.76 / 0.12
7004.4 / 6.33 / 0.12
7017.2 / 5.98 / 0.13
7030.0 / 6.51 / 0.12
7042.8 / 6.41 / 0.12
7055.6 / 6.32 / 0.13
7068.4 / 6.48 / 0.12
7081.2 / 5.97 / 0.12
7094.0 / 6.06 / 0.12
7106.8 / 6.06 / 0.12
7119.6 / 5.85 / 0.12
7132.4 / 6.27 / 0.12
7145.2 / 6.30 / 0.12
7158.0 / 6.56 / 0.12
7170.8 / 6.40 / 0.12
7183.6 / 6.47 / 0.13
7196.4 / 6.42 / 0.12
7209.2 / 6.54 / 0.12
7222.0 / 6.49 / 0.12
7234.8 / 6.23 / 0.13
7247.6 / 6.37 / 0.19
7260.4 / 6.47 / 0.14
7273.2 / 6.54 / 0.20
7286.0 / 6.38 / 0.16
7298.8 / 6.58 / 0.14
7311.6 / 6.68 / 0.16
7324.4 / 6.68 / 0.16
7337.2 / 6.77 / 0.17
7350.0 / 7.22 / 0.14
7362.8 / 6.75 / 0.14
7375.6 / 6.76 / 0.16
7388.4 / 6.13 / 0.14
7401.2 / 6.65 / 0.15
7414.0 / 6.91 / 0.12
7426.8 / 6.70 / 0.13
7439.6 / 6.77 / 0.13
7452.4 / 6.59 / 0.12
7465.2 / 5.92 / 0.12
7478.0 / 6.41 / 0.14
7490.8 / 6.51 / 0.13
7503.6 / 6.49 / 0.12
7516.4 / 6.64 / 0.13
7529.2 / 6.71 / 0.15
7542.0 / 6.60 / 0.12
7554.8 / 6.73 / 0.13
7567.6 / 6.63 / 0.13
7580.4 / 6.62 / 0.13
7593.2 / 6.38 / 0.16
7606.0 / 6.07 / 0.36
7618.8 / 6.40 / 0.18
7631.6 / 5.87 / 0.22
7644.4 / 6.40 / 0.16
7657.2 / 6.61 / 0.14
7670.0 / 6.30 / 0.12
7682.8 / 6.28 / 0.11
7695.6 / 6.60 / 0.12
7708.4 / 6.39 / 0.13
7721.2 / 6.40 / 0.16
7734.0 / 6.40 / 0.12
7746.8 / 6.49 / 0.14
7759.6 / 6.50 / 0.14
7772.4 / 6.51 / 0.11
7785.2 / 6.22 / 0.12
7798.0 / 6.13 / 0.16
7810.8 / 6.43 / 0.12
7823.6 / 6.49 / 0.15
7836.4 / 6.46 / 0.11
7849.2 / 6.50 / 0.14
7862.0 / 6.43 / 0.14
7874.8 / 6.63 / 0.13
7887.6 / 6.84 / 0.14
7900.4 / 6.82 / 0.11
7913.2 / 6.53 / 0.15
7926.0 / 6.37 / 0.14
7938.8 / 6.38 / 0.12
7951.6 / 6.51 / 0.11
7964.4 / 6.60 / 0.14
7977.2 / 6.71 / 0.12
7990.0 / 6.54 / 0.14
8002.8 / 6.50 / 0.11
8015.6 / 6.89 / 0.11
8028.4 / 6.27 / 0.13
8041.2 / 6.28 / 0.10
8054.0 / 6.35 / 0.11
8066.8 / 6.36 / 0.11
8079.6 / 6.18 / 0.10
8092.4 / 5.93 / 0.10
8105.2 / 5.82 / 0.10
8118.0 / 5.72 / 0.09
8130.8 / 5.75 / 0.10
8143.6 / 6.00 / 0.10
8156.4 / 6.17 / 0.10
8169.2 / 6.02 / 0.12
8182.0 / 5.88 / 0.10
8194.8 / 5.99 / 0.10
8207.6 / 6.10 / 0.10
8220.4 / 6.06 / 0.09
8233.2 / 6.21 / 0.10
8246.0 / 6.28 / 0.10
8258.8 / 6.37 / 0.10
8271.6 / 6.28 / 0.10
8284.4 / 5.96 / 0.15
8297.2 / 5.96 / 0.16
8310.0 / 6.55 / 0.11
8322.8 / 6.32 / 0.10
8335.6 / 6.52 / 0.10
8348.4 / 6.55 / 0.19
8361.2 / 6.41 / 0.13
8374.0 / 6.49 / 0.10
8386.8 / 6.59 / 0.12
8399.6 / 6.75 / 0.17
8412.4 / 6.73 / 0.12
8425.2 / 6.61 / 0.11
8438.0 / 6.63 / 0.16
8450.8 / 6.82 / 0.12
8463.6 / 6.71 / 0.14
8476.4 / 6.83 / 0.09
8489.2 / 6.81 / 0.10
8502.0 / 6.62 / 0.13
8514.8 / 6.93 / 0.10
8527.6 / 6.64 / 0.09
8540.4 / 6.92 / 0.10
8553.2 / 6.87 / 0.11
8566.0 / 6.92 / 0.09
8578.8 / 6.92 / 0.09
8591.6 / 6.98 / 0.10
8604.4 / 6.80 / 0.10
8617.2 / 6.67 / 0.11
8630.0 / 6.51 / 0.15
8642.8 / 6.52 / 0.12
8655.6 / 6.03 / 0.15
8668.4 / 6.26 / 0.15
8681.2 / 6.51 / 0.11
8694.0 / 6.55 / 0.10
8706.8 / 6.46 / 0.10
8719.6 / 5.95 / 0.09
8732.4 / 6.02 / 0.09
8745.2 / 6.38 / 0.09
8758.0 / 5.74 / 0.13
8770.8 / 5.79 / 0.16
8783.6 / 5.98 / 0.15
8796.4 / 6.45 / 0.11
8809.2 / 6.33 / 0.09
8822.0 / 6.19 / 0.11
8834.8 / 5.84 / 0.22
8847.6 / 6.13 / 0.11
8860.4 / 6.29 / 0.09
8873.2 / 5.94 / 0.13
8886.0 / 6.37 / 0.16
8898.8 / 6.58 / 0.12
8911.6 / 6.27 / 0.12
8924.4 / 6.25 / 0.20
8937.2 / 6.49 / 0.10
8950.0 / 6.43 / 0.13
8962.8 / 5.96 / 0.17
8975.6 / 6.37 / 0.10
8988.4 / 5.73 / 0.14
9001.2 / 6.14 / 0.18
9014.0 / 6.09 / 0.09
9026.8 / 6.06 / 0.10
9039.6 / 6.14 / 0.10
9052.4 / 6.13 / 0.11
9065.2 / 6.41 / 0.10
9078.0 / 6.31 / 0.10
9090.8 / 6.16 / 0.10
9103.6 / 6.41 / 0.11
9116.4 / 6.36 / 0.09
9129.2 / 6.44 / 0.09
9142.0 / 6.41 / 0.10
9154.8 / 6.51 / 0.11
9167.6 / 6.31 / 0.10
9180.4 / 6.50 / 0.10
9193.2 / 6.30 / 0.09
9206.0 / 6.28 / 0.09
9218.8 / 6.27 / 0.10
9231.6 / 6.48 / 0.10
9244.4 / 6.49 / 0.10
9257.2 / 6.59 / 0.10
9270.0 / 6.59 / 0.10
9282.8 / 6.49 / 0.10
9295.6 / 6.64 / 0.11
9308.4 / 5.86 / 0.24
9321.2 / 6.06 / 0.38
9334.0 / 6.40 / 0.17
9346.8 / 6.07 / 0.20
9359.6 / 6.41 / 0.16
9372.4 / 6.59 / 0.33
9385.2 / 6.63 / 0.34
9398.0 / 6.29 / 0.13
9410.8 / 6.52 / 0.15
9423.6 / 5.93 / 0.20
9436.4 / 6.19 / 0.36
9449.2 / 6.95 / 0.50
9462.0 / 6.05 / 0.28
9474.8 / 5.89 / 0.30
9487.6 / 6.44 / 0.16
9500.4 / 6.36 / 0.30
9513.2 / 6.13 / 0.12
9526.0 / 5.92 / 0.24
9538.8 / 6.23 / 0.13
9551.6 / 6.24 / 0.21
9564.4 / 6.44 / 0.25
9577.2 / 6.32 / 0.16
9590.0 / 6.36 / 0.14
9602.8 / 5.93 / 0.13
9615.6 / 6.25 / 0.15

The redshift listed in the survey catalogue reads 0.138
